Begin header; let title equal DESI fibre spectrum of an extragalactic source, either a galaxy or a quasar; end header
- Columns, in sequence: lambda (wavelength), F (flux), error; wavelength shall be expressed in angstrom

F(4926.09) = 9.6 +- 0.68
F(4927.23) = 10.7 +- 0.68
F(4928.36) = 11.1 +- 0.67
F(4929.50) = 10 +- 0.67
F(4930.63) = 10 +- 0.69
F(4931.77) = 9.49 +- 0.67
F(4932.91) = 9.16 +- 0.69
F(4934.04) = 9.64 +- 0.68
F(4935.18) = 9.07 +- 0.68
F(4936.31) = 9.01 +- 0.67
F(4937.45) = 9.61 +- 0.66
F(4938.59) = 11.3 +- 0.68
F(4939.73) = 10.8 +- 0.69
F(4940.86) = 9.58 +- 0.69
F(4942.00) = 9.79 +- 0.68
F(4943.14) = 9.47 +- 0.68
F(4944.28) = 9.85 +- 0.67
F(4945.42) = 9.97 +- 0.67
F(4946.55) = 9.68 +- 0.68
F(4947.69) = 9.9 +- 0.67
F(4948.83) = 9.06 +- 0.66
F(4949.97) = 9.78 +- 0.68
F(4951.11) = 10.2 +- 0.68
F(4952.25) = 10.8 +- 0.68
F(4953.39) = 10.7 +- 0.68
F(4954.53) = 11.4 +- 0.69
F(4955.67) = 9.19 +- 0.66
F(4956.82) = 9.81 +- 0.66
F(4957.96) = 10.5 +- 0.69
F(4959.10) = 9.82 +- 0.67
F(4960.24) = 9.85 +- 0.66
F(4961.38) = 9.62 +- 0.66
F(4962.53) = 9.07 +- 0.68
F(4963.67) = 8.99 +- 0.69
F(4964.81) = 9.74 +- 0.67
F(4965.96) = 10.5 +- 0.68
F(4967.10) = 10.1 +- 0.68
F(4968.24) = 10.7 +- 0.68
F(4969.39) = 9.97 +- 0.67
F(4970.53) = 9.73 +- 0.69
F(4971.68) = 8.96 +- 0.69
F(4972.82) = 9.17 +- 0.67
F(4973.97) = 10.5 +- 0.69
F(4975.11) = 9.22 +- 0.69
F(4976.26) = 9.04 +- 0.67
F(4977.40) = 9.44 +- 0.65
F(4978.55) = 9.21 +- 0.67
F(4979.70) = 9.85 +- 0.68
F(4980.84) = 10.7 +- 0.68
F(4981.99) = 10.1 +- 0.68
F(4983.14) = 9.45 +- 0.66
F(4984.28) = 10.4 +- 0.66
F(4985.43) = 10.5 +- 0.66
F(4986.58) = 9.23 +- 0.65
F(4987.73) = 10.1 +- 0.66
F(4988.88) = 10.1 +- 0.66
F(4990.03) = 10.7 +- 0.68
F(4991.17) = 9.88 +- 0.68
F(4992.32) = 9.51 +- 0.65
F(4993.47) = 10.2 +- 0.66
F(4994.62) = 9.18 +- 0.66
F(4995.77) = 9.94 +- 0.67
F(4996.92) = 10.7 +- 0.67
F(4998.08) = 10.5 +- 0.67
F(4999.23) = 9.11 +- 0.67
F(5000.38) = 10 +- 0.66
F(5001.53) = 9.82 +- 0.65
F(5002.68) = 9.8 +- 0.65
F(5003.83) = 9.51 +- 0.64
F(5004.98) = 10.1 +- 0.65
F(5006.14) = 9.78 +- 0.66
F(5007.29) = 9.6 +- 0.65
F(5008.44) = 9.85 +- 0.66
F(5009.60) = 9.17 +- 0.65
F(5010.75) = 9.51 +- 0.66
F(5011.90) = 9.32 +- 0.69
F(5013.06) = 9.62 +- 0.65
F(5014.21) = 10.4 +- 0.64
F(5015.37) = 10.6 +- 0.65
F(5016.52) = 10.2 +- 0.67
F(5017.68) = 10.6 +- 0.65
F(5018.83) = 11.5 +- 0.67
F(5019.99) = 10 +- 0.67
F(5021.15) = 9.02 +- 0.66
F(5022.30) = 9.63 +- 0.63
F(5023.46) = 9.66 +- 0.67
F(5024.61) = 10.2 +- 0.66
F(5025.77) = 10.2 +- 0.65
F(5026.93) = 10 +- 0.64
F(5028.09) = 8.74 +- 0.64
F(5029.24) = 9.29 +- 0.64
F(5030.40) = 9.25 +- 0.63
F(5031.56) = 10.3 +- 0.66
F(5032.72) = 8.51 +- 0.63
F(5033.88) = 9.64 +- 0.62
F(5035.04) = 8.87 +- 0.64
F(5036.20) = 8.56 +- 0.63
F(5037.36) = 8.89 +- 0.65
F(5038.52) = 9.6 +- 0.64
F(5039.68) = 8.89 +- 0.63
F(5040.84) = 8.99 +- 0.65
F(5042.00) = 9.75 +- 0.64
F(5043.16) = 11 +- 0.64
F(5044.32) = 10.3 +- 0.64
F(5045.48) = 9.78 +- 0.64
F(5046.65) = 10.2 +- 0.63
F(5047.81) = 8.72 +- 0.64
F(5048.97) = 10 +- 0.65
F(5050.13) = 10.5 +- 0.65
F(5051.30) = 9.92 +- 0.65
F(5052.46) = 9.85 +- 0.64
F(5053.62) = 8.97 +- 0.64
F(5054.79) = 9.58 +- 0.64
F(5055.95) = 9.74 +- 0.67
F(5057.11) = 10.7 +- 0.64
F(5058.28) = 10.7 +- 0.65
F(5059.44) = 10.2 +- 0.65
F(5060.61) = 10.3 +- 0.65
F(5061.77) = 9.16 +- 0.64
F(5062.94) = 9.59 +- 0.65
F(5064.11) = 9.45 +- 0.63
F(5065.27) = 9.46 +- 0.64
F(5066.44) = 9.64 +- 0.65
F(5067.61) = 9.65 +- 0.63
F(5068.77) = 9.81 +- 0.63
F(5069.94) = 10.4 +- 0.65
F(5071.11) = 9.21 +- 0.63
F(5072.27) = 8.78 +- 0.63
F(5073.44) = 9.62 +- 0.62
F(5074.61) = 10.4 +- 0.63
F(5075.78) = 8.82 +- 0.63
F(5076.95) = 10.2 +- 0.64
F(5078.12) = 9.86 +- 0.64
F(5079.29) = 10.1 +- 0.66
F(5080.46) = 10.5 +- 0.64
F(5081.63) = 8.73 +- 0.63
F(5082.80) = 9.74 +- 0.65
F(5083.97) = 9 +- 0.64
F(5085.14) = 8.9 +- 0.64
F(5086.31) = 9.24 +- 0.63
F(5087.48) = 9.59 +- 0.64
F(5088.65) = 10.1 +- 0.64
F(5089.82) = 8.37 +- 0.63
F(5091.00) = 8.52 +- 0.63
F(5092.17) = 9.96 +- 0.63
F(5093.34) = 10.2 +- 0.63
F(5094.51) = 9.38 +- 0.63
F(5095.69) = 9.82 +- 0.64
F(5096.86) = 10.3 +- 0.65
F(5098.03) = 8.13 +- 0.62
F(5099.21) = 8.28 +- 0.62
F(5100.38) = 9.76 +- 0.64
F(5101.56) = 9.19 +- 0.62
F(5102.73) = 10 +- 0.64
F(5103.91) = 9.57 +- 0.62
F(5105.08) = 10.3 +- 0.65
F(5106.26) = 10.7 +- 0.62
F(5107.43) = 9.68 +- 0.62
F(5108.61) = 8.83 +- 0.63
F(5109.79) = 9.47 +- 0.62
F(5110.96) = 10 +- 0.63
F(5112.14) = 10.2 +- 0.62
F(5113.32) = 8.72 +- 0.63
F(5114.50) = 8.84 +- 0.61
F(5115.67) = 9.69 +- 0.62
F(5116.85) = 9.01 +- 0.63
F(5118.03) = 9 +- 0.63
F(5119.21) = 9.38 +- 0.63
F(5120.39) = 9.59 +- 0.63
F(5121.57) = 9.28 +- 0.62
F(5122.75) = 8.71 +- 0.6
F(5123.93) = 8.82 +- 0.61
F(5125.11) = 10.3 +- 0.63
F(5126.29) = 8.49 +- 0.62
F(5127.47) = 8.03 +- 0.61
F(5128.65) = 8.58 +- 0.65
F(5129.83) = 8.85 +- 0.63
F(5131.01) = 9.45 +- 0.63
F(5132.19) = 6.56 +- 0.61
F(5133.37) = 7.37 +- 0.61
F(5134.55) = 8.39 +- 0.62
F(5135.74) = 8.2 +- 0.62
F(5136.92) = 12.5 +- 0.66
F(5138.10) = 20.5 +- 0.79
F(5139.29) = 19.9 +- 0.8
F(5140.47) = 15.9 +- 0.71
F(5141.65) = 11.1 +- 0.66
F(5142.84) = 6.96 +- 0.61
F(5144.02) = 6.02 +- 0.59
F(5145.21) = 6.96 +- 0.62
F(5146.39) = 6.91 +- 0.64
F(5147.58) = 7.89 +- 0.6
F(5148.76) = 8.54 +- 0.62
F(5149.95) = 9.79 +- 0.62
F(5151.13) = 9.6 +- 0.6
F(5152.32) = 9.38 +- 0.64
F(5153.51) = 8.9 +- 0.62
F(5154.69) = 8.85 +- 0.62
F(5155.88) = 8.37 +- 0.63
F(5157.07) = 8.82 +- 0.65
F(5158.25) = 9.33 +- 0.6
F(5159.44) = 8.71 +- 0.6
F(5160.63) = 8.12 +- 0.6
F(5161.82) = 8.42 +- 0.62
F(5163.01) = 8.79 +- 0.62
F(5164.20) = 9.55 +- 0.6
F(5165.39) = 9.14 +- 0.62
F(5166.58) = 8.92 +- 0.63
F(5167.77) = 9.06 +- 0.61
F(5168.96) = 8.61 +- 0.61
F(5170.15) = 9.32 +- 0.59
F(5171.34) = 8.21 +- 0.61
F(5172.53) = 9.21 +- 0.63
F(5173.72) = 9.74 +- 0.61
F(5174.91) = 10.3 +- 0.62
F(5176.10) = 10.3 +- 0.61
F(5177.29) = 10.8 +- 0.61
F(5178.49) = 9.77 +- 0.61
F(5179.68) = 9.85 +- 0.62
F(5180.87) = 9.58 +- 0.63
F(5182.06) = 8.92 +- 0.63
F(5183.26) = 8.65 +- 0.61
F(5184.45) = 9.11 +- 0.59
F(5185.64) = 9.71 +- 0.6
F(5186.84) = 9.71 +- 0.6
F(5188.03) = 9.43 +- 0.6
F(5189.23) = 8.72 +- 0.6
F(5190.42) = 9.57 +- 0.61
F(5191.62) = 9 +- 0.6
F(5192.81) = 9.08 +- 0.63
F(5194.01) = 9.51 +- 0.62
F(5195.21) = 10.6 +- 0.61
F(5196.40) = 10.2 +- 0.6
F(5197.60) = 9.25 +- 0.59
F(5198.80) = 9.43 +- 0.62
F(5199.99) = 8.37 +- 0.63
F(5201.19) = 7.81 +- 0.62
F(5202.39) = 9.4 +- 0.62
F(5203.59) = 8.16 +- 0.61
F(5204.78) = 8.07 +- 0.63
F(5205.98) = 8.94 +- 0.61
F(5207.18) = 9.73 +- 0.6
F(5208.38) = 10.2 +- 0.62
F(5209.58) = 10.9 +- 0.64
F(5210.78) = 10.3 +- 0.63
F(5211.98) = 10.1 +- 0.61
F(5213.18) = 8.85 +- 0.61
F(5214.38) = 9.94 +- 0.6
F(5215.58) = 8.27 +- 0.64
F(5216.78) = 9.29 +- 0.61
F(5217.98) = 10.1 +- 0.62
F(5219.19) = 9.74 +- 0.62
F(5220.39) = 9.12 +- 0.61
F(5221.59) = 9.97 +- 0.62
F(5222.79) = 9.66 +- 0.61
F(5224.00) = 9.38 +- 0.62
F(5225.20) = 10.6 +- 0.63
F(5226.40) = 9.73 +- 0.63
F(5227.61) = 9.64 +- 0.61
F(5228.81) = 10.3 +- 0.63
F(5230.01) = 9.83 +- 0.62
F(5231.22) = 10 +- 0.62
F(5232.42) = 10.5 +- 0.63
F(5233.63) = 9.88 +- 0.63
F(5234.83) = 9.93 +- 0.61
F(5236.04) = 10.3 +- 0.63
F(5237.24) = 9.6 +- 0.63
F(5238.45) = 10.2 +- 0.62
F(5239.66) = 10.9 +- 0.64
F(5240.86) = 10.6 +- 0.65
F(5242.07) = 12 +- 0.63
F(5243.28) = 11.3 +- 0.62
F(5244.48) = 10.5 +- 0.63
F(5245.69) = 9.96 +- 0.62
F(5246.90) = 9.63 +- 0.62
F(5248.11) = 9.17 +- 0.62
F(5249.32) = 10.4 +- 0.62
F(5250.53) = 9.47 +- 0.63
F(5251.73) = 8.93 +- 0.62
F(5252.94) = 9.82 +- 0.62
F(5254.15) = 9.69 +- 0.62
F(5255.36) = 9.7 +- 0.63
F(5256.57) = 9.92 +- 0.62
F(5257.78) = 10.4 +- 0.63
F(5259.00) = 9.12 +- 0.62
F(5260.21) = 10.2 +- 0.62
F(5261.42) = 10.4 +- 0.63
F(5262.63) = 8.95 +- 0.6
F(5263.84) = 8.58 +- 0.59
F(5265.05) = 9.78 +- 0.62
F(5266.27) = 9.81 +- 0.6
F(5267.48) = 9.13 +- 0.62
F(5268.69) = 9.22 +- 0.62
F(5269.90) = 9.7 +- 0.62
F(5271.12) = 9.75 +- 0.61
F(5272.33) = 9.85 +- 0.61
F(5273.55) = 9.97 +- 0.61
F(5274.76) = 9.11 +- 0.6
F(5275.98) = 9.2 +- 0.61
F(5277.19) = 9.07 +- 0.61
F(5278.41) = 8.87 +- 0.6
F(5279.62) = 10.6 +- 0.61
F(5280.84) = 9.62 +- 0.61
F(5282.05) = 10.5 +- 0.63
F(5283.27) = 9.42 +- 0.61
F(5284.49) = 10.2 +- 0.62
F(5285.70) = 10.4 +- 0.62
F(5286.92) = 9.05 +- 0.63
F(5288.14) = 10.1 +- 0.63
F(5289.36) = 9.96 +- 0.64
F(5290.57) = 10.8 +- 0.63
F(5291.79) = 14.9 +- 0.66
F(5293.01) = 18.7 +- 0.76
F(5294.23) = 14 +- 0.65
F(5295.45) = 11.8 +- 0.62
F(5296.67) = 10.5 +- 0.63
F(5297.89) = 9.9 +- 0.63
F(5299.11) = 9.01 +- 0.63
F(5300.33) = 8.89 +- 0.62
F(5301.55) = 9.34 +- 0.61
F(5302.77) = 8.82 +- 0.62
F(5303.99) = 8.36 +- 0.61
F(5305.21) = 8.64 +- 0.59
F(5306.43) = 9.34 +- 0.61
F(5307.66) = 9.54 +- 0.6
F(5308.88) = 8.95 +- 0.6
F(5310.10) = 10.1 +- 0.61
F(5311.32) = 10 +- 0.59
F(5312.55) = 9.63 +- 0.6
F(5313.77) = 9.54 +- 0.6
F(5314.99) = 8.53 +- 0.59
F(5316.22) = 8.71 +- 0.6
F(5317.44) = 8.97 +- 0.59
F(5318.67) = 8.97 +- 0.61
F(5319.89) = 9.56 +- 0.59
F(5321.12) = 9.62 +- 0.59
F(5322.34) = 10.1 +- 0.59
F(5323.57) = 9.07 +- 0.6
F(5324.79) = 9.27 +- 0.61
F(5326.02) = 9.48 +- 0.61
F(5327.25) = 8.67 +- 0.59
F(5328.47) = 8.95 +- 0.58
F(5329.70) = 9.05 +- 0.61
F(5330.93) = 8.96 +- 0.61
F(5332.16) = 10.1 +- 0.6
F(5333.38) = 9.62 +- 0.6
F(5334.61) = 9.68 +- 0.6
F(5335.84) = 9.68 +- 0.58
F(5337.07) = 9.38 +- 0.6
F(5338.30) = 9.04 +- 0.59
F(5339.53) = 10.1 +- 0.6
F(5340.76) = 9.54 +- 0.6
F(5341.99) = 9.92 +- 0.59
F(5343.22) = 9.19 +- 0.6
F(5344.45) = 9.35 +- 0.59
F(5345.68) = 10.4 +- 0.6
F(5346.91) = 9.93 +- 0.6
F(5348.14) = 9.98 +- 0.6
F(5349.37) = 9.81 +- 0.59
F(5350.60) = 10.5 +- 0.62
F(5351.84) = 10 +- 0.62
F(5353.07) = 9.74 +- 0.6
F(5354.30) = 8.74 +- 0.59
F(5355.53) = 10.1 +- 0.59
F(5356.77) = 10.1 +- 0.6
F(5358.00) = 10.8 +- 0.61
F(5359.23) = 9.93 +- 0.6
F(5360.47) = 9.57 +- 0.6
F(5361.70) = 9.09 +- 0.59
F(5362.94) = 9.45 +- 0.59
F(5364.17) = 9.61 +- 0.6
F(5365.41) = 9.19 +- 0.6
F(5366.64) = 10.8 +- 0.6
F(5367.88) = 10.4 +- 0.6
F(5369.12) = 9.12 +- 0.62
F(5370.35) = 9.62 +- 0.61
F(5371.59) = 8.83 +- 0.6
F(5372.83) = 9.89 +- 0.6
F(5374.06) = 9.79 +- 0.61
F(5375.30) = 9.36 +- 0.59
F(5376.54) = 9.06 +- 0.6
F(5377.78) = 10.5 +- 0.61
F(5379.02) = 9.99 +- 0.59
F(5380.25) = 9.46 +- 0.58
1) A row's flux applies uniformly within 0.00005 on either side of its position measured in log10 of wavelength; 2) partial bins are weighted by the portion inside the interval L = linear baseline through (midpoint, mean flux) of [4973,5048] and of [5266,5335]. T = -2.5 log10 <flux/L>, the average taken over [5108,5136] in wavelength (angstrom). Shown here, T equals 0.10 mag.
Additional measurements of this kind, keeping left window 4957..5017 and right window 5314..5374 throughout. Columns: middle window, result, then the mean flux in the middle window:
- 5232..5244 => -0.09 mag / 10.5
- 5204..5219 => 0.01 mag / 9.54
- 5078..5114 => 0.03 mag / 9.51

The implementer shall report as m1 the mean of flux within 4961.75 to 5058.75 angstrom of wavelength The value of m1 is 9.78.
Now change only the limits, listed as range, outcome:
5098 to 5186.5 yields 9.45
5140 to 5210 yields 9.17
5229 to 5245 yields 10.4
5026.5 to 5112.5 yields 9.6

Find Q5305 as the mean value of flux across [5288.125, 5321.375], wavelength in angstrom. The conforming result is 10.2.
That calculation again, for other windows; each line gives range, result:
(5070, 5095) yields 9.51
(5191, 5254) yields 9.74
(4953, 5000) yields 9.88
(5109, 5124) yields 9.29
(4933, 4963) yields 9.89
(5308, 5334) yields 9.33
